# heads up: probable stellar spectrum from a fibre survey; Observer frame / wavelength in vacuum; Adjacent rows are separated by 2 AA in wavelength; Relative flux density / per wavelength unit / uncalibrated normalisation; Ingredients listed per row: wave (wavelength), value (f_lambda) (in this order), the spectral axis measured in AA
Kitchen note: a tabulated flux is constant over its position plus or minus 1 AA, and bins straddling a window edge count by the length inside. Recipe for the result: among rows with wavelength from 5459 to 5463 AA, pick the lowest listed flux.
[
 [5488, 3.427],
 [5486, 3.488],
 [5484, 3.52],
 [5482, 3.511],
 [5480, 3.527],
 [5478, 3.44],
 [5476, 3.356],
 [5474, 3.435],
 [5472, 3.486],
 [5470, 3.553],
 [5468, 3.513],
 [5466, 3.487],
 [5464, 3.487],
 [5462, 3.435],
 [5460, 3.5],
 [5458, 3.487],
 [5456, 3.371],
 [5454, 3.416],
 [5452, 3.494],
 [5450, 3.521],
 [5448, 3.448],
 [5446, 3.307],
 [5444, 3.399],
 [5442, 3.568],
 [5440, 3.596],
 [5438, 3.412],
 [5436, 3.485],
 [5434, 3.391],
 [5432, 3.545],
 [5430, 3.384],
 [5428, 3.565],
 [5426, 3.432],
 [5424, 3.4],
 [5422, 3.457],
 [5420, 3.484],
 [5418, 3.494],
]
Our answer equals 3.435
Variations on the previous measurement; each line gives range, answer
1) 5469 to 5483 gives 3.356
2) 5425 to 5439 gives 3.384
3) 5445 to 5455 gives 3.307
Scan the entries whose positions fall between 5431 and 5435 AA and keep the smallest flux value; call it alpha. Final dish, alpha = 3.391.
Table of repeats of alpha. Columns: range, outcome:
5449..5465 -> 3.371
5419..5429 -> 3.4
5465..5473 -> 3.486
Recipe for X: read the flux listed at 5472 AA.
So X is 3.486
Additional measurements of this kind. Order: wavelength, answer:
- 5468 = 3.513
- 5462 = 3.435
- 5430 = 3.384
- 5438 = 3.412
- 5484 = 3.52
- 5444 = 3.399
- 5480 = 3.527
